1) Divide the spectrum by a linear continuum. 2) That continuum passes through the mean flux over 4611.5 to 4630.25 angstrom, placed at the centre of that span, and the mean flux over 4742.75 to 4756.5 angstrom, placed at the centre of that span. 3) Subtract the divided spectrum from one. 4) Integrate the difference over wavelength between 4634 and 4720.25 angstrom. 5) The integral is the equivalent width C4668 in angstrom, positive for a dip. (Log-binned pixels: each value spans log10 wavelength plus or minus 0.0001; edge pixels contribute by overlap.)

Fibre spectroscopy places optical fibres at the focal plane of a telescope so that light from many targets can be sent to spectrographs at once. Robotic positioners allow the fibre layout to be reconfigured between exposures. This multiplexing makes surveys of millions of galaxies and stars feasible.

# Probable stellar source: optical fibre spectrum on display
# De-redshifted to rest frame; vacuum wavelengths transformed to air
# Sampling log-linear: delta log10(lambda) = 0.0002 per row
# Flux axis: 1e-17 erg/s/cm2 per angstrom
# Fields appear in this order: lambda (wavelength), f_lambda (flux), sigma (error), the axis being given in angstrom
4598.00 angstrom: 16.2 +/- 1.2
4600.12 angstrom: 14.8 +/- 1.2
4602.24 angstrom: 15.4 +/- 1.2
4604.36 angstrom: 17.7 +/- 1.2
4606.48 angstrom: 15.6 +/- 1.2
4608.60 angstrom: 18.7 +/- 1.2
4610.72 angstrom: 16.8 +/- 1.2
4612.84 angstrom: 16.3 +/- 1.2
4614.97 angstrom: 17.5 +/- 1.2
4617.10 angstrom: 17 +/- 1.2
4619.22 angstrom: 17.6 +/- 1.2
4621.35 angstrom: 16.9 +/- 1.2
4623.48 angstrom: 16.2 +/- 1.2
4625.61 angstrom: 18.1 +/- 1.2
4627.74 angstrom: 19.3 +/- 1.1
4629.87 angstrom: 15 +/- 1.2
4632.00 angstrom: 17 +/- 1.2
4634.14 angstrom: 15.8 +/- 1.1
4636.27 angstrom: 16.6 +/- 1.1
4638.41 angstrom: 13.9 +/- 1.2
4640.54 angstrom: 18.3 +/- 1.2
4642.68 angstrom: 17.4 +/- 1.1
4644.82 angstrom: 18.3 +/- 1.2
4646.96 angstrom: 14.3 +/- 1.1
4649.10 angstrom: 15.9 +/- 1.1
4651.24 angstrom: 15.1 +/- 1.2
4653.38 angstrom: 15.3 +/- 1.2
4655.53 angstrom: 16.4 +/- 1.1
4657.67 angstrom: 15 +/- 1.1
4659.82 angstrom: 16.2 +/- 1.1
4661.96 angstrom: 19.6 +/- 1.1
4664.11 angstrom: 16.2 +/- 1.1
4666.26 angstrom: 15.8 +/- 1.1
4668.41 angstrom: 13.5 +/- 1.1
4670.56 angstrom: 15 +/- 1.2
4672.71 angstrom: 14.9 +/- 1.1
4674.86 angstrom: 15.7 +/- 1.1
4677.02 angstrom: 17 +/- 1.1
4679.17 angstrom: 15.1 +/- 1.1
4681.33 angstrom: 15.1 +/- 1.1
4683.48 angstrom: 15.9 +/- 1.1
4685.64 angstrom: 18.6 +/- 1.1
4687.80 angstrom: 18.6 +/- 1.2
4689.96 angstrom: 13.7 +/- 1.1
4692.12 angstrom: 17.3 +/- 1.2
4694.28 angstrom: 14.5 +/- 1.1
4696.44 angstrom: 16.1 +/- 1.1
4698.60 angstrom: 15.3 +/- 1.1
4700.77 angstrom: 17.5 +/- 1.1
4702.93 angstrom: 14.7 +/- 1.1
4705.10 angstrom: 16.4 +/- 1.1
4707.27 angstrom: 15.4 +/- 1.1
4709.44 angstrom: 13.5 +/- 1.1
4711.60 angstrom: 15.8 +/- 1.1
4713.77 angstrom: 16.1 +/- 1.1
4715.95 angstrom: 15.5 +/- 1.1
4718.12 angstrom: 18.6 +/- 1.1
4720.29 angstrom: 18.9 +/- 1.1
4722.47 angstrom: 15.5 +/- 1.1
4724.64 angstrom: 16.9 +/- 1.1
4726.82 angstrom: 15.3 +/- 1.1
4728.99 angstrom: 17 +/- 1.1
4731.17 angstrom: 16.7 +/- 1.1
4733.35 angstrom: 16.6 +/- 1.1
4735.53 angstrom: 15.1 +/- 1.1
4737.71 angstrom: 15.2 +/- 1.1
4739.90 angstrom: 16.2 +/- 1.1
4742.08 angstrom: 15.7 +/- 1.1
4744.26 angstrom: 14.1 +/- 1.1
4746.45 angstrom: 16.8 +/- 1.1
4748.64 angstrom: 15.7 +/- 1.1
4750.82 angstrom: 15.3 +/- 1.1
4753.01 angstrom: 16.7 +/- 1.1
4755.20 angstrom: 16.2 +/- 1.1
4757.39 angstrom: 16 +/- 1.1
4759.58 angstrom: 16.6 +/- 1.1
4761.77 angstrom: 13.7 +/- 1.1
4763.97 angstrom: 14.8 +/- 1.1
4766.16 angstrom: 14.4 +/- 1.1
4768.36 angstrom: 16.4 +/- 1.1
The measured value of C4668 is 2.8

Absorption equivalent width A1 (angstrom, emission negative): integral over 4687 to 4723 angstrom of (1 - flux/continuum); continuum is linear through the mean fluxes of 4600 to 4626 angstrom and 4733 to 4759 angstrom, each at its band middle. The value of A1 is 0.1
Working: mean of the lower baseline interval 16.9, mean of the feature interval 16.1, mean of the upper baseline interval 15.8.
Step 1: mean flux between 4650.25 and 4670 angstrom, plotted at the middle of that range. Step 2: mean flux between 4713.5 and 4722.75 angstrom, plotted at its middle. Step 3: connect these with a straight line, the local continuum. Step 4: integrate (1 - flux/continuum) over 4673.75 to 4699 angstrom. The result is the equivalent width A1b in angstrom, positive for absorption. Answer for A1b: 0.5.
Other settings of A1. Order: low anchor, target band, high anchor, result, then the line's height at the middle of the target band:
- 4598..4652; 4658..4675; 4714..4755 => 0.7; 16.5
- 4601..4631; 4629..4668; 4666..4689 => 0.6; 16.4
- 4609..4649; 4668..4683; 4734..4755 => 1.0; 16.4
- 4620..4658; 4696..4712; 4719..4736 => 0.9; 16.5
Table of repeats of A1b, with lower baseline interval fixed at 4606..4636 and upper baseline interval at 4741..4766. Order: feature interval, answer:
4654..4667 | 0.0 angstrom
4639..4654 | 0.4 angstrom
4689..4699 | 0.5 angstrom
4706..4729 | -0.4 angstrom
